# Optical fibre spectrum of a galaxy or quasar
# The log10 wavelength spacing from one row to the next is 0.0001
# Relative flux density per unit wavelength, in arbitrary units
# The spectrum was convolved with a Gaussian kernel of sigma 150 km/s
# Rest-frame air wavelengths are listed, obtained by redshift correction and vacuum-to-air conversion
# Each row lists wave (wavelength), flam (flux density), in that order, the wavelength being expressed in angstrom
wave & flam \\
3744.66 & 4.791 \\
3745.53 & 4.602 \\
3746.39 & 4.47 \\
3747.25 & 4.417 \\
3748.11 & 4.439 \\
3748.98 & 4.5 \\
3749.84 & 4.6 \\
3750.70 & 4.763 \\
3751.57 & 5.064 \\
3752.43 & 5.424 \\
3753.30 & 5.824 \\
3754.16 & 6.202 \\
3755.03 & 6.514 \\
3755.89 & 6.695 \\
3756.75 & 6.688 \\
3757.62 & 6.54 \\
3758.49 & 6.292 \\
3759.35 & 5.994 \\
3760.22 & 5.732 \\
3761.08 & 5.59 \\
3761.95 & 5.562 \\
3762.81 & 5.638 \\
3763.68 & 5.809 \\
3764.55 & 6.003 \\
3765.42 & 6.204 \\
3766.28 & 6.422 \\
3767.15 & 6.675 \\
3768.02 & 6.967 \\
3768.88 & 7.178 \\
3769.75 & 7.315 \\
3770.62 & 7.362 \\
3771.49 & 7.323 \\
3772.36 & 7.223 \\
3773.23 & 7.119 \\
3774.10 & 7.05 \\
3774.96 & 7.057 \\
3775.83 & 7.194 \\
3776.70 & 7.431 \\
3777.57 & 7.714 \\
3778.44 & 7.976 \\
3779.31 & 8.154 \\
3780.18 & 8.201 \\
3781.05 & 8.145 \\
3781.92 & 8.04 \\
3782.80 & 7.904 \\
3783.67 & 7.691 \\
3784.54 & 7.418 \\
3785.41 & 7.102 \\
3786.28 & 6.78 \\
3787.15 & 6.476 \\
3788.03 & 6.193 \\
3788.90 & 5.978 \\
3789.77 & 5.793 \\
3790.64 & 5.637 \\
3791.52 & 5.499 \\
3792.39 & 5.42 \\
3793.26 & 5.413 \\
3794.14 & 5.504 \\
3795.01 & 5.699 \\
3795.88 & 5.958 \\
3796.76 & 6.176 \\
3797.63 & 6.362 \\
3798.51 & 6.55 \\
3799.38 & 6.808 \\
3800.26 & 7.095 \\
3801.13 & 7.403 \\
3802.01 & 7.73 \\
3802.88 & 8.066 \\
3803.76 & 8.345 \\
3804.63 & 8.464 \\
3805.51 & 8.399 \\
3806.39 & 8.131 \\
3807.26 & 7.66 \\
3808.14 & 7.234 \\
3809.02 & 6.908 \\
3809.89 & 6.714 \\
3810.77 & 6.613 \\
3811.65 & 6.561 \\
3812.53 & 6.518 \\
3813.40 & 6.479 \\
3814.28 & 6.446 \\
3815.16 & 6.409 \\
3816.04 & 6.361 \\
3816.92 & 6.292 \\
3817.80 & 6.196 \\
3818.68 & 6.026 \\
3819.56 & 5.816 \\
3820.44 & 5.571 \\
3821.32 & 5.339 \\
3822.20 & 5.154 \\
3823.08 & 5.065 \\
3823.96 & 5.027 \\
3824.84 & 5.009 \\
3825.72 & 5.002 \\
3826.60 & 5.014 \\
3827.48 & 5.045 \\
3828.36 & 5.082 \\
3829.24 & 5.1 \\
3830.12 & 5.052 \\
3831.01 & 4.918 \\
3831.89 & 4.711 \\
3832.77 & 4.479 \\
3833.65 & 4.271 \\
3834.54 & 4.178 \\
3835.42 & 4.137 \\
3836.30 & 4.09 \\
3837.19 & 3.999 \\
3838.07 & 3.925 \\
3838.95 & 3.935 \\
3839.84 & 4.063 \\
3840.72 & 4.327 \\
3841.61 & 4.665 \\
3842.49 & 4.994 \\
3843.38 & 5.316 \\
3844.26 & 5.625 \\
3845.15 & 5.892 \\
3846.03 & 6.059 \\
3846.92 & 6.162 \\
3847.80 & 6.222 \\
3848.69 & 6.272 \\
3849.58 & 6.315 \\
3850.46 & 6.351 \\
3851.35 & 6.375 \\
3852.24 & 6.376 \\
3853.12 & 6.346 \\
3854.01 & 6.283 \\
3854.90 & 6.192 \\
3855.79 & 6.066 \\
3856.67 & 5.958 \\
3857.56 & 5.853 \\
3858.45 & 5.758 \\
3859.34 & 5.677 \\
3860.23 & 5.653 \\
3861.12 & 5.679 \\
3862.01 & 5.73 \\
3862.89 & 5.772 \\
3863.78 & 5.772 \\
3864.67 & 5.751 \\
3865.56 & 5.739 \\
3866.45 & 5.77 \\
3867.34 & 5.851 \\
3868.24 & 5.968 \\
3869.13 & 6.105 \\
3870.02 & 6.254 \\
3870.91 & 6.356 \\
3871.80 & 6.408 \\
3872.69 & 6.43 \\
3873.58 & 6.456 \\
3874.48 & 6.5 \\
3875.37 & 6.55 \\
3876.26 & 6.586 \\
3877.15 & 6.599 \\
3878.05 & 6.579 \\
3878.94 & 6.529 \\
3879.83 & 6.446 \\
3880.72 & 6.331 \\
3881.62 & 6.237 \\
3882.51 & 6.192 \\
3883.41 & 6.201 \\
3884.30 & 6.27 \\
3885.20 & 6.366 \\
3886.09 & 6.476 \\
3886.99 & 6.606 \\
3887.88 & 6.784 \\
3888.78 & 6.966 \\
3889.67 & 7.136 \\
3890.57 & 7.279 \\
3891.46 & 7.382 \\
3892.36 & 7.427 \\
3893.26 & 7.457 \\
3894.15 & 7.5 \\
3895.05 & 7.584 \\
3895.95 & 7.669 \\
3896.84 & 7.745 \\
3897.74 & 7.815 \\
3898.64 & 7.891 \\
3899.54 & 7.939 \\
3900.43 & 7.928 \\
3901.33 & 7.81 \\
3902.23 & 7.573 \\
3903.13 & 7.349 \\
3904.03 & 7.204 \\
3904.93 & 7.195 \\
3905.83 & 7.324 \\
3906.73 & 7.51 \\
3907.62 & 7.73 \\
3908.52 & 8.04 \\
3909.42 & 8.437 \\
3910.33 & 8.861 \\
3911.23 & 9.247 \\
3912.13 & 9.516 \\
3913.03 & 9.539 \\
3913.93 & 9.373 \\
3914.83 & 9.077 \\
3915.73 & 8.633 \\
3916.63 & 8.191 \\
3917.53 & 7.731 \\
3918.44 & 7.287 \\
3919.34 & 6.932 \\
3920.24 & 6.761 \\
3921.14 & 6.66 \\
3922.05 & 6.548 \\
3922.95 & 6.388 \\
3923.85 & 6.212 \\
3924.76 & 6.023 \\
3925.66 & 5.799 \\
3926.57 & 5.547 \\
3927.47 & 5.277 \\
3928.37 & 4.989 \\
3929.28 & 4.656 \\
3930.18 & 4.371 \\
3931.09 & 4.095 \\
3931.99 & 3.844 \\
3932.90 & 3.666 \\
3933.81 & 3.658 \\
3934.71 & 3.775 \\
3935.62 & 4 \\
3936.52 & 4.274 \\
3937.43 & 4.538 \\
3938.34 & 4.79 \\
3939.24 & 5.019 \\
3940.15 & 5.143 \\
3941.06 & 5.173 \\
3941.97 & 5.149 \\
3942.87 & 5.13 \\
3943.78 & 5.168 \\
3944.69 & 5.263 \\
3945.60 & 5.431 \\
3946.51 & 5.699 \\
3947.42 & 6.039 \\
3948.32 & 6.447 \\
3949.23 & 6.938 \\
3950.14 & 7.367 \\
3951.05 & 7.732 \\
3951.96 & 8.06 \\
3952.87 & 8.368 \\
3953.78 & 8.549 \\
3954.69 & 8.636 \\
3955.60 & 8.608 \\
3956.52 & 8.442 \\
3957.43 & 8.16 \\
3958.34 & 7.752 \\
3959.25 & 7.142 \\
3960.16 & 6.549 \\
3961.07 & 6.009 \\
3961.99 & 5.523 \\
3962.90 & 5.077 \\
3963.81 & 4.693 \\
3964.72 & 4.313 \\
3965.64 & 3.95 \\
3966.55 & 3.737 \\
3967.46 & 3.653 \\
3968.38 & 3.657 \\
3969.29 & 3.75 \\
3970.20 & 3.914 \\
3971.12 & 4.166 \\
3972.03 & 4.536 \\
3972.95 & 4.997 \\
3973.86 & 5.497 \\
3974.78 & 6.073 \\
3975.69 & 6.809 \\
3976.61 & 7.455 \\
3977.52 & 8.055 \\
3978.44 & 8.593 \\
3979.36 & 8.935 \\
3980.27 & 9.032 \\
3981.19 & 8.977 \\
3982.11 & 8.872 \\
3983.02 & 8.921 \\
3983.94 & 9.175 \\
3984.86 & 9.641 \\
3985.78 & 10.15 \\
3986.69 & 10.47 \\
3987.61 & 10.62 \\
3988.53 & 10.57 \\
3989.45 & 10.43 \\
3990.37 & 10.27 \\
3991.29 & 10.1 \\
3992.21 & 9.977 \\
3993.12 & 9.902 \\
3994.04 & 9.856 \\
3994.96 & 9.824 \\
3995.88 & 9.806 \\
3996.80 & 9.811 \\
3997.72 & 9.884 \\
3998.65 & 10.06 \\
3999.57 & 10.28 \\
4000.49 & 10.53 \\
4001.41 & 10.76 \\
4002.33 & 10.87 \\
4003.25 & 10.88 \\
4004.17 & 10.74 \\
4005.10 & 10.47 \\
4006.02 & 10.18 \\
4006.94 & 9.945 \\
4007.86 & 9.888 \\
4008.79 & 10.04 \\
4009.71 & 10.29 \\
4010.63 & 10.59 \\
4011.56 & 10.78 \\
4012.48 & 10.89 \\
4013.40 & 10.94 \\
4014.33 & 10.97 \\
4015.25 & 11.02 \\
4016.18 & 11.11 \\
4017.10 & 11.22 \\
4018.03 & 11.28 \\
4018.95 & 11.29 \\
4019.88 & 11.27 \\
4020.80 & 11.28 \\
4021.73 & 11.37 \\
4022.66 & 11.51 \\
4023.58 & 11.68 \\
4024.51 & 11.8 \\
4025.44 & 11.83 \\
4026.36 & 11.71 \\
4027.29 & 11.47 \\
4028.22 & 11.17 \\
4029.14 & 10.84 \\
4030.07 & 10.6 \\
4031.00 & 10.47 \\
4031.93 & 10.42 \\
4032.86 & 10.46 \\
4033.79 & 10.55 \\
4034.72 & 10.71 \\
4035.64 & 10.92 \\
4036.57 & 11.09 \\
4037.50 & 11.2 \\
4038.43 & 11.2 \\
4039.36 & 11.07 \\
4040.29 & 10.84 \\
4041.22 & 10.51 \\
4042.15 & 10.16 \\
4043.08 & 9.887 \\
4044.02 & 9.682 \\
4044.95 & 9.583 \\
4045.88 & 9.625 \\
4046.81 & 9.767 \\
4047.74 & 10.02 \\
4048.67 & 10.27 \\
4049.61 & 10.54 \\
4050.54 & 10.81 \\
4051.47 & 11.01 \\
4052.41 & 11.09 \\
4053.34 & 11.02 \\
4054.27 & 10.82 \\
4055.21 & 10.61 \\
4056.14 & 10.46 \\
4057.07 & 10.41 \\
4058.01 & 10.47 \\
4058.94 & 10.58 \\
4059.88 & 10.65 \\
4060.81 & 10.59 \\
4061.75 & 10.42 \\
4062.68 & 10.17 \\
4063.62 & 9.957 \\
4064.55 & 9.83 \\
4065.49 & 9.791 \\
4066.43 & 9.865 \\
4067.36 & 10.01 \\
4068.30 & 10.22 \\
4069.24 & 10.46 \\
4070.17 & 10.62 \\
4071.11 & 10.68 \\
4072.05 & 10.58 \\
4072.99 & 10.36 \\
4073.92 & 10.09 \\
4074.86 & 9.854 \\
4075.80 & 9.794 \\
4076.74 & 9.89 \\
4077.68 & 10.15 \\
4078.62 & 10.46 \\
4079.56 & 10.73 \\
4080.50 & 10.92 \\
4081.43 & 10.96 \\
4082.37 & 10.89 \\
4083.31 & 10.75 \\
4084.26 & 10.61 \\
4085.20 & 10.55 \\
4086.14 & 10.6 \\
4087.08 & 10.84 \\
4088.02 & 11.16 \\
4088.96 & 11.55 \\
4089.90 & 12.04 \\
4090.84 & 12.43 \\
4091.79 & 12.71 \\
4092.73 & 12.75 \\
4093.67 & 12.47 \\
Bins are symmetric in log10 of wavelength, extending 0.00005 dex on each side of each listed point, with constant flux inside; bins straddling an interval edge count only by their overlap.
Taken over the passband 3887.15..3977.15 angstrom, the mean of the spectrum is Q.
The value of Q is 6.45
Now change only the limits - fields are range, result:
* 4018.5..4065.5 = 10.7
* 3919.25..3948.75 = 5.2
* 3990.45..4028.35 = 10.7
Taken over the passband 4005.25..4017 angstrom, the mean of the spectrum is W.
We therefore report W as 10.6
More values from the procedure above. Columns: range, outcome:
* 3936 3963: 6.42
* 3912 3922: 8.05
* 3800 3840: 5.87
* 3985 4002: 10.2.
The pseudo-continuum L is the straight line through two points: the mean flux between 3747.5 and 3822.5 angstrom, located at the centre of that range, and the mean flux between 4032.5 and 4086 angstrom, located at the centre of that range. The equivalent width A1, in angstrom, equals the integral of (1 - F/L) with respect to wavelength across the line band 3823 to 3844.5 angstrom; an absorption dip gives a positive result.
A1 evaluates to 7.7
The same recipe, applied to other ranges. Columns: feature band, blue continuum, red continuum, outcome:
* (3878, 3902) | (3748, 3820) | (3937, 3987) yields -1.8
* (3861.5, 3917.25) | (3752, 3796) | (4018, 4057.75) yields 8.8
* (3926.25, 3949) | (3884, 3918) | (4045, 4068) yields 9.5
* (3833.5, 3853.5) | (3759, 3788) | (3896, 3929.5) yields 5.5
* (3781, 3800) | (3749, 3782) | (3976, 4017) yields 1.4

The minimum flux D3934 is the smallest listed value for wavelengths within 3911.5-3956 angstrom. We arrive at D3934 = 3.658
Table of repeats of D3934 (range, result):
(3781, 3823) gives 5.154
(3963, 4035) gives 3.653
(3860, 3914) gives 5.653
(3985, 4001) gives 9.806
